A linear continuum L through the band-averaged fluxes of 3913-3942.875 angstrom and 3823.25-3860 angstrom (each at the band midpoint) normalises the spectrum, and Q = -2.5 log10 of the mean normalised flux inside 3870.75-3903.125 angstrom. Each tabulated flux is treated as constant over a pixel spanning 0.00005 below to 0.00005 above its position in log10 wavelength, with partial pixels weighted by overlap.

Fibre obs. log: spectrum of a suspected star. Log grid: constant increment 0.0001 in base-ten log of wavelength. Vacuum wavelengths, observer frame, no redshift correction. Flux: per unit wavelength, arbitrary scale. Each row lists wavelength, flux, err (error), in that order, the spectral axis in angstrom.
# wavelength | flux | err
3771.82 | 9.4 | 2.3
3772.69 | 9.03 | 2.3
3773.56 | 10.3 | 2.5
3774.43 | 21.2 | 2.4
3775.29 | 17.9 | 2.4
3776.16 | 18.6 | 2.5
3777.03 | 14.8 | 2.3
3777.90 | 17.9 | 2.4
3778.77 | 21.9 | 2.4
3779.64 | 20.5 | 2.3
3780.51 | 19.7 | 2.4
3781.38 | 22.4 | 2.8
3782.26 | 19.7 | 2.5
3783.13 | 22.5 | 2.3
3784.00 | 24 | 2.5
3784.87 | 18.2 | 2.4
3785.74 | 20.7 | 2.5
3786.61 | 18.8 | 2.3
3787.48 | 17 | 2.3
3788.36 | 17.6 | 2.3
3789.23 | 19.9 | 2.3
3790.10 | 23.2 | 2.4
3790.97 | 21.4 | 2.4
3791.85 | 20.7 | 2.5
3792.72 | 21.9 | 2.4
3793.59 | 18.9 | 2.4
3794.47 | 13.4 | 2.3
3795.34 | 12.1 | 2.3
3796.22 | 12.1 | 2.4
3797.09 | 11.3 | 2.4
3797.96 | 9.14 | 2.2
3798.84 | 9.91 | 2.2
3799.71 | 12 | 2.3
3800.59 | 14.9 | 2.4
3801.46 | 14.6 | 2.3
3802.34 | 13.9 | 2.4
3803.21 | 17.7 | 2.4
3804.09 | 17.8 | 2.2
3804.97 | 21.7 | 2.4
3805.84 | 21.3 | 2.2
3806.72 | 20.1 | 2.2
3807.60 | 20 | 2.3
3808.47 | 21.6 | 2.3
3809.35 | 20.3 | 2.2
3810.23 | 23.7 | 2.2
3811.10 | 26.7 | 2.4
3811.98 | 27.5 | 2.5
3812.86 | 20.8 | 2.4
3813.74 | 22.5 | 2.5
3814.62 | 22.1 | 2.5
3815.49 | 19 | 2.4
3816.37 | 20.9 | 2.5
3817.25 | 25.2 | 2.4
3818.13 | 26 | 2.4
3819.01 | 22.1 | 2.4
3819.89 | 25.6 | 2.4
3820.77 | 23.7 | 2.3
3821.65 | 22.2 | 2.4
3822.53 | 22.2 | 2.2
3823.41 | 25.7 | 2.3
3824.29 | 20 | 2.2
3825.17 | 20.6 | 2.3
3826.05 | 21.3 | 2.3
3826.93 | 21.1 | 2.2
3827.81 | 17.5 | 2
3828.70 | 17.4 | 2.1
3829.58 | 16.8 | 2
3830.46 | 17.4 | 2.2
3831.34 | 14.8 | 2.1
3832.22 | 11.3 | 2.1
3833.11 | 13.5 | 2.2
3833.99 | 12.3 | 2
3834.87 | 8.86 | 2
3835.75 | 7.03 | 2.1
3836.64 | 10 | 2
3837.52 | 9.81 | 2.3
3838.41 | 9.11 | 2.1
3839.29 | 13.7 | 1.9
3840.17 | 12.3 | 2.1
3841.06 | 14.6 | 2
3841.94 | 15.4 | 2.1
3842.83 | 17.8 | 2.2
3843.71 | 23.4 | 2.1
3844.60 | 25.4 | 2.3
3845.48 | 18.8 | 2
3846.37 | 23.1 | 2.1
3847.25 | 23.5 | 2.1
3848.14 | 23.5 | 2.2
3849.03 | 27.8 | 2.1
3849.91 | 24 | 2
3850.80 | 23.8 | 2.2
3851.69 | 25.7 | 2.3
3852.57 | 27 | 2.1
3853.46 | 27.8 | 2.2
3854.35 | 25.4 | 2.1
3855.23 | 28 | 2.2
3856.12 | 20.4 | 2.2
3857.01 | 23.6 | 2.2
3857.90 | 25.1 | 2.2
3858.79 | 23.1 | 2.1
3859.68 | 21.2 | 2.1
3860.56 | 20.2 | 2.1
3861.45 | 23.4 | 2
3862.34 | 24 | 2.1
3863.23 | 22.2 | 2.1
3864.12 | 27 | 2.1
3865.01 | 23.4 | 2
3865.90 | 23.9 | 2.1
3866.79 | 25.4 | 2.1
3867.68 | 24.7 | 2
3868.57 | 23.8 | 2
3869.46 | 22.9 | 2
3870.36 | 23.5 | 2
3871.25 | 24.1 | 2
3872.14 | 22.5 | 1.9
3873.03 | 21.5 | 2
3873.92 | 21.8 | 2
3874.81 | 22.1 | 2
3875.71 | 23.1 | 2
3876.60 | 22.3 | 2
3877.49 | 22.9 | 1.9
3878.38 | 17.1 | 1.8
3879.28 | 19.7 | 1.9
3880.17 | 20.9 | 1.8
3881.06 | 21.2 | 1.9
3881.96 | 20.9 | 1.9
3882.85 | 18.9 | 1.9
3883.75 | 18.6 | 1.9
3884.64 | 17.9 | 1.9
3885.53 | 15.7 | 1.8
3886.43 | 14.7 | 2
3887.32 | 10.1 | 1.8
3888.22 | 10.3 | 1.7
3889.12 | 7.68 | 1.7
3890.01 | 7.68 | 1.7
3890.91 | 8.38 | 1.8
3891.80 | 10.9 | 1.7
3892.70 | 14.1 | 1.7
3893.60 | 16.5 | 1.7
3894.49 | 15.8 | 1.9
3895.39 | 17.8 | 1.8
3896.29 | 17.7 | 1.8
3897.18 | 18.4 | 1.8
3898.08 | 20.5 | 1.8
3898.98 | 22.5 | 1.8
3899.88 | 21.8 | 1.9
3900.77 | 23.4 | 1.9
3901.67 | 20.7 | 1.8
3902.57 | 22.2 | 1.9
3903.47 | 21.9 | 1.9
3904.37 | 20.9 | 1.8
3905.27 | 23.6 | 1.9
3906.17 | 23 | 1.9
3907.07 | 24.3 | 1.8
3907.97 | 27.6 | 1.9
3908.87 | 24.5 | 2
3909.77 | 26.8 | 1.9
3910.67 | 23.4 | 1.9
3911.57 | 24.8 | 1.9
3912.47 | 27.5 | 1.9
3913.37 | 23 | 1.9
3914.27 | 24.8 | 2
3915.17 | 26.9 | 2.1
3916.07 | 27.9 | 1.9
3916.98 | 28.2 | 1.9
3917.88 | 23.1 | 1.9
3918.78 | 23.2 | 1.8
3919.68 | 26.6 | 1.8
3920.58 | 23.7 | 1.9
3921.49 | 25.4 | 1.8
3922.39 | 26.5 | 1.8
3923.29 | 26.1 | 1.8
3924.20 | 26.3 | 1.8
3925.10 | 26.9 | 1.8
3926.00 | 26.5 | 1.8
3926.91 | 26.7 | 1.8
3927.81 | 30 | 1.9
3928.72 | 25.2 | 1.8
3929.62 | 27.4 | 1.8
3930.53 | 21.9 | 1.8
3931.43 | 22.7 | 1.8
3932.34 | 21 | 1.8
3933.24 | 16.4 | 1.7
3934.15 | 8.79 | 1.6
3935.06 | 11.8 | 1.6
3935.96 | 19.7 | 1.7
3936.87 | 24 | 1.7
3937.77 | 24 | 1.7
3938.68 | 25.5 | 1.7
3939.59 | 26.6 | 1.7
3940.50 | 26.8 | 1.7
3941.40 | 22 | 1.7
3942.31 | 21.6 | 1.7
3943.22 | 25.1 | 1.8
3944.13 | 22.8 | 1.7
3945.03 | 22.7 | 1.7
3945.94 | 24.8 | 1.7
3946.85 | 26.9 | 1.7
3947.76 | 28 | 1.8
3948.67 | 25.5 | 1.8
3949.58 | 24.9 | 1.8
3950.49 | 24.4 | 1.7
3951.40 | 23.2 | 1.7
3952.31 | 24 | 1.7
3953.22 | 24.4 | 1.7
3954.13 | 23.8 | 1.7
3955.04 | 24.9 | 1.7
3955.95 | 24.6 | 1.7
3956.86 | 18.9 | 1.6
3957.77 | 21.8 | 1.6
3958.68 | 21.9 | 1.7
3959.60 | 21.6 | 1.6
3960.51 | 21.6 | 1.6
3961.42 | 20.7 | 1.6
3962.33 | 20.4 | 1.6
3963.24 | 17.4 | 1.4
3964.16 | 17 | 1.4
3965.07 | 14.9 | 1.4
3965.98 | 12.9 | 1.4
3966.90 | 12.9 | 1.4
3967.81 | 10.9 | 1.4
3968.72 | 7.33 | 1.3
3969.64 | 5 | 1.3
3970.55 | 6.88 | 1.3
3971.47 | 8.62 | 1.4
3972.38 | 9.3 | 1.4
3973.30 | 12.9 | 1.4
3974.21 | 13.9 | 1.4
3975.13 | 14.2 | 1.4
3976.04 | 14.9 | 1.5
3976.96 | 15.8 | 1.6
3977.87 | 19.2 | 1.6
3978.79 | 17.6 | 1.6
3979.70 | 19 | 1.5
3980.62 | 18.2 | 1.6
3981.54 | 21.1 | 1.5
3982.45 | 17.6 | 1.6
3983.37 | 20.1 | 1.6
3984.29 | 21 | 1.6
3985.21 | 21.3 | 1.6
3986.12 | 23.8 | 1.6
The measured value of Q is 0.190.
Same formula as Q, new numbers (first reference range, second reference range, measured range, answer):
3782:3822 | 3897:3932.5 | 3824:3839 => 0.384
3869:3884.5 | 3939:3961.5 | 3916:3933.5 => -0.099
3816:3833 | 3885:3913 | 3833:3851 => 0.179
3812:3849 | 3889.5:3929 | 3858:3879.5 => -0.113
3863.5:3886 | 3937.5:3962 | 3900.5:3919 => -0.075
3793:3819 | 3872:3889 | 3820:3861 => -0.050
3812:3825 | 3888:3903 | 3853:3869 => -0.241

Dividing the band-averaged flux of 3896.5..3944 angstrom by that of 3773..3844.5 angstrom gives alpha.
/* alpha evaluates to 1.30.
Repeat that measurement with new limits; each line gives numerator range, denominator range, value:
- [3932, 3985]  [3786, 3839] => 1.06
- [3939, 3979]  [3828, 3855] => 1.06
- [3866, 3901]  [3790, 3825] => 0.95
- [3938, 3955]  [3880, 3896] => 1.66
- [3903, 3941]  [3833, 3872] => 1.16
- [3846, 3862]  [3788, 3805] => 1.51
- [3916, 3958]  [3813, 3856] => 1.21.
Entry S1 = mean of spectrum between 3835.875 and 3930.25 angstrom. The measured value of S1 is 21.5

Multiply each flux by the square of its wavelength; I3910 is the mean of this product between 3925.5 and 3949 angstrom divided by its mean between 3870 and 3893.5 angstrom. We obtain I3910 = 1.4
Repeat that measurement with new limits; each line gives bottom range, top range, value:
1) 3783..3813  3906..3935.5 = 1.40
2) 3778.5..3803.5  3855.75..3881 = 1.35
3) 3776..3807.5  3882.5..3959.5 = 1.31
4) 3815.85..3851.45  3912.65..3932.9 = 1.42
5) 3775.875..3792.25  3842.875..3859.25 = 1.26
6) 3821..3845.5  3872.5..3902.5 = 1.11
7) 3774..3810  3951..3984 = 1.04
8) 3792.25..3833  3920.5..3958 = 1.33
